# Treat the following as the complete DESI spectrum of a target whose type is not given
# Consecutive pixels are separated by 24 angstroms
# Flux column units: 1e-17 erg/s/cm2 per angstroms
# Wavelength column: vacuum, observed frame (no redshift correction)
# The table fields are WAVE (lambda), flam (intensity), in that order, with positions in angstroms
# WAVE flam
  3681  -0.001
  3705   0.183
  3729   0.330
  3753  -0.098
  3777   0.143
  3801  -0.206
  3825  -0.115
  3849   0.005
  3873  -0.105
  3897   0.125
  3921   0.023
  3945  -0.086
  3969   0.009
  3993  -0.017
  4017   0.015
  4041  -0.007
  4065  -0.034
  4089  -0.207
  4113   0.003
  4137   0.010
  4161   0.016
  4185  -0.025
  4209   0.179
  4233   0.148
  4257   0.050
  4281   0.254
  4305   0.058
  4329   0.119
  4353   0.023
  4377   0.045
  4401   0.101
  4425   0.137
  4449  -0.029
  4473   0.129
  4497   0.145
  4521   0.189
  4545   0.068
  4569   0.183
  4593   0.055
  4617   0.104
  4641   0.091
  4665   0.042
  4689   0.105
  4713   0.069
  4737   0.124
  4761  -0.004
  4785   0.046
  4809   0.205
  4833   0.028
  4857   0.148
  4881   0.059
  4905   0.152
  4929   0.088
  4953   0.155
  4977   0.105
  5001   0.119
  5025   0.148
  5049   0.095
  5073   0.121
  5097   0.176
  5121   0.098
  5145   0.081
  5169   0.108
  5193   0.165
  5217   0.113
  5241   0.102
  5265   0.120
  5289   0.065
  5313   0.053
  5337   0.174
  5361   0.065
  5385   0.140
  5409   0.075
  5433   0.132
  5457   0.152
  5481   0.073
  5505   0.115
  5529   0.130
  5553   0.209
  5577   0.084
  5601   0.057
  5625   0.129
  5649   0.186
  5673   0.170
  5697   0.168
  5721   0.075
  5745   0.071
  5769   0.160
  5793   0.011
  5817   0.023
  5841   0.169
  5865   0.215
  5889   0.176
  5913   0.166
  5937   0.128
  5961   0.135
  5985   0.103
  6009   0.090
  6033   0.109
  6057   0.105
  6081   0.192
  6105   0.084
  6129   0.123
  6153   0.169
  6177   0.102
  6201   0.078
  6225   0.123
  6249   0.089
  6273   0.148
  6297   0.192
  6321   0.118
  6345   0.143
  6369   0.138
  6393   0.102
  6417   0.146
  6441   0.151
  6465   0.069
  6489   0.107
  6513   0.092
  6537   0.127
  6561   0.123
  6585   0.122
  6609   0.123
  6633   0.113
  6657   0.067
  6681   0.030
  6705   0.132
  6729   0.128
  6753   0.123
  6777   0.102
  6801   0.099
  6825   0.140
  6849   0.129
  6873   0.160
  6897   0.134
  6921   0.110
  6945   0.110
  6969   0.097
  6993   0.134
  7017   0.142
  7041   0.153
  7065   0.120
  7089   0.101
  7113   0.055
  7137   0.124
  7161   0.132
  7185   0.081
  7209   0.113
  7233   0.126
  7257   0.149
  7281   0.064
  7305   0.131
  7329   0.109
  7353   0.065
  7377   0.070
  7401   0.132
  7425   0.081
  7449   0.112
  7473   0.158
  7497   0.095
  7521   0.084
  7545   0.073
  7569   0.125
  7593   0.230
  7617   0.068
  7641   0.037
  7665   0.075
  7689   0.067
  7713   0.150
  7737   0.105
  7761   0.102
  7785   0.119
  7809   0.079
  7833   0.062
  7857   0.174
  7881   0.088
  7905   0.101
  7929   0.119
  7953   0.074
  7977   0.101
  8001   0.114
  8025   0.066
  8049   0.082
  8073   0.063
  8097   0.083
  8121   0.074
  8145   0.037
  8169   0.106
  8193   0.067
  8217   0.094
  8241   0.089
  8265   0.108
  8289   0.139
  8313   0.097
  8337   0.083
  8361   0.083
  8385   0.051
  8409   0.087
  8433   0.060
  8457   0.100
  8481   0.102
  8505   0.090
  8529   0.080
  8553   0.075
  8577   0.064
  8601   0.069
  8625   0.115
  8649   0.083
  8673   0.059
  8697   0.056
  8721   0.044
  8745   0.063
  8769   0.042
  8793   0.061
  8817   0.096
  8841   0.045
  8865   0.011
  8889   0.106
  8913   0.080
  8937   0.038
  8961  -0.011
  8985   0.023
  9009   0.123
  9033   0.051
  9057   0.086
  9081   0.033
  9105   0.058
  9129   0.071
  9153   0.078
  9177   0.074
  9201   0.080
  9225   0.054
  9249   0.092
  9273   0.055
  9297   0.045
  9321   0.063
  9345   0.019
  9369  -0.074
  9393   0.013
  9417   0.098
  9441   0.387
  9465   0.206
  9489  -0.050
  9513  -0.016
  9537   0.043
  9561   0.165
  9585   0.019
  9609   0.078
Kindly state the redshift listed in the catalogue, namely 0.79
